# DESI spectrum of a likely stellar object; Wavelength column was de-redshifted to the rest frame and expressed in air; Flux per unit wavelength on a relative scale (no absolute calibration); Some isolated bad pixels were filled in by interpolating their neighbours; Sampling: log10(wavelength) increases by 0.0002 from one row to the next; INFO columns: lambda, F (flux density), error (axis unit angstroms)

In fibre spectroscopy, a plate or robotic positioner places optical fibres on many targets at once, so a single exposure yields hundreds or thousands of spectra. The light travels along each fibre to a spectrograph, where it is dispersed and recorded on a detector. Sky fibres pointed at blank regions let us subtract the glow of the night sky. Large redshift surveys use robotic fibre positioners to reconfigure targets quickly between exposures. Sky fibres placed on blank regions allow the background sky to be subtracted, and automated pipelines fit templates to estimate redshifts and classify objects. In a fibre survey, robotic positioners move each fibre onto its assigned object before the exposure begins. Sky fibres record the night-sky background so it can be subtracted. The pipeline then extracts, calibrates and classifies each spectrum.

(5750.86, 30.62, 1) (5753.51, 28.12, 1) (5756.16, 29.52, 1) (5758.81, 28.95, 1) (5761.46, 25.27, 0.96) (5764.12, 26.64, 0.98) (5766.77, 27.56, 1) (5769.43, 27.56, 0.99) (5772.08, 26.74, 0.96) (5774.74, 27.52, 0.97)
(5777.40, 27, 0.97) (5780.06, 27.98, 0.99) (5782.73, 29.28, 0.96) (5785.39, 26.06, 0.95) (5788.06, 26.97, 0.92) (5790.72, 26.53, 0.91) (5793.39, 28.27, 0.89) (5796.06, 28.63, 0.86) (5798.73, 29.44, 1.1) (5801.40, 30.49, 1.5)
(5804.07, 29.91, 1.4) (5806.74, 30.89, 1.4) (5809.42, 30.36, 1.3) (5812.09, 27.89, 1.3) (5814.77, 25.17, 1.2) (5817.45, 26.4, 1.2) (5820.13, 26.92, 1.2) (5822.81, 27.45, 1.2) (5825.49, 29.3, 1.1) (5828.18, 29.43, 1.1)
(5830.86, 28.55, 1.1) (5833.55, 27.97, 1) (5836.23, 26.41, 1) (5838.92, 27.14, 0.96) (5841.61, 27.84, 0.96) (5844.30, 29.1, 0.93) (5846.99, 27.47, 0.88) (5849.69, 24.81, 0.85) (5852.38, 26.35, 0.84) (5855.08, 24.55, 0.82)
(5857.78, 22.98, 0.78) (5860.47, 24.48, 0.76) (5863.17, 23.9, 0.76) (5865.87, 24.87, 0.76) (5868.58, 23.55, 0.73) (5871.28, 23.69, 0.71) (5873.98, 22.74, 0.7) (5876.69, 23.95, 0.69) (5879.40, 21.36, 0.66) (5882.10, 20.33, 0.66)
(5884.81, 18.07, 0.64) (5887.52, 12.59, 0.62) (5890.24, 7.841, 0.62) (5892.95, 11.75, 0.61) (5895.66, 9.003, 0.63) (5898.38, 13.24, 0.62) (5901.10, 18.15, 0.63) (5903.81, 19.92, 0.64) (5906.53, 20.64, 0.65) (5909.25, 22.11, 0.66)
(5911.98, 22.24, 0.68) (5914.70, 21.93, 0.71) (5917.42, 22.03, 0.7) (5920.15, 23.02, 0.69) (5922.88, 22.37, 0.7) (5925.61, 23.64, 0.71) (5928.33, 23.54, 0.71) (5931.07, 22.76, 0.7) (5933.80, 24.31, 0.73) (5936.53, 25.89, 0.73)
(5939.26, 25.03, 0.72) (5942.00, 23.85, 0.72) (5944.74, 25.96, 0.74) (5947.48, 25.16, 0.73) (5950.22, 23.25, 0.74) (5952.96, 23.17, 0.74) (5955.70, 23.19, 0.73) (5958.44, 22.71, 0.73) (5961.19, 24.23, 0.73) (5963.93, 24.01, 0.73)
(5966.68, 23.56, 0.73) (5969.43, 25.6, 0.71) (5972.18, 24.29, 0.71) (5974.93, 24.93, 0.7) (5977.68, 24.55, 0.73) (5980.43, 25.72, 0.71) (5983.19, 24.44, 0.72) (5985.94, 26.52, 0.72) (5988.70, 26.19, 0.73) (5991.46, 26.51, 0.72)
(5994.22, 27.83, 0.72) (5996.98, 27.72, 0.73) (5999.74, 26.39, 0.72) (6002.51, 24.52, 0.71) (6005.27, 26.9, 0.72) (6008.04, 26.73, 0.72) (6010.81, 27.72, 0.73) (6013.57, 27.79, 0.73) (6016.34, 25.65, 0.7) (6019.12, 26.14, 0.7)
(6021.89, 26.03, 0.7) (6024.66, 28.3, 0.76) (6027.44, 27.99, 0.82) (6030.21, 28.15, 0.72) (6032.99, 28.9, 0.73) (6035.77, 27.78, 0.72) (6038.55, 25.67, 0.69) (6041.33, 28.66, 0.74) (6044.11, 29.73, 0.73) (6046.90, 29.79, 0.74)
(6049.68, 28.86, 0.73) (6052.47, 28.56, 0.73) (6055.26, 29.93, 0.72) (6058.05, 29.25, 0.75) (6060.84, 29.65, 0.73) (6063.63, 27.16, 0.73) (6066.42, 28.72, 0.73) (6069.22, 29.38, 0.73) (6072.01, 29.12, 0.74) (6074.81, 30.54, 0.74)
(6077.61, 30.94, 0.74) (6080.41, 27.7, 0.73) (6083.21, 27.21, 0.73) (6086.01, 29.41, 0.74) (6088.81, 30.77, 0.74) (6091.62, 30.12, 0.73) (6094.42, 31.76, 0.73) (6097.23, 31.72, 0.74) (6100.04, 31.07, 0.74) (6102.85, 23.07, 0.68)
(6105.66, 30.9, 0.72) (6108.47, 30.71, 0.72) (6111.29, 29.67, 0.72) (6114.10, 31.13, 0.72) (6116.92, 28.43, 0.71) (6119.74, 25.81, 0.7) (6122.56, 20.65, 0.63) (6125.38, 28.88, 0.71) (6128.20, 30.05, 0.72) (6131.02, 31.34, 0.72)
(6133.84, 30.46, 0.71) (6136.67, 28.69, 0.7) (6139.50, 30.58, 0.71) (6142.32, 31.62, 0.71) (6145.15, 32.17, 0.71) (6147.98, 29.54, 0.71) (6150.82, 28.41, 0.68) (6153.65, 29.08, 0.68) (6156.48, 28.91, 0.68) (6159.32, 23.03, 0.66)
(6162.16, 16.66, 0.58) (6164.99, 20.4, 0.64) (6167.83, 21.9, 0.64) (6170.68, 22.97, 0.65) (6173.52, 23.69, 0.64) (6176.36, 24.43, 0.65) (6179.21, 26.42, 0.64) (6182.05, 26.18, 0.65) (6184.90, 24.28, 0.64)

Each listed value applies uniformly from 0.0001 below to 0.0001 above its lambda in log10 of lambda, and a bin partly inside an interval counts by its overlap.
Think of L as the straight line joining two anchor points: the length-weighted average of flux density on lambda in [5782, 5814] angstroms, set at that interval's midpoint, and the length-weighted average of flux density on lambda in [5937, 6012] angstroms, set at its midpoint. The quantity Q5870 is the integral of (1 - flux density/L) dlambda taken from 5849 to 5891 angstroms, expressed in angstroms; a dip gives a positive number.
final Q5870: 8.50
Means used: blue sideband 28.7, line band 21.8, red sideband 25.2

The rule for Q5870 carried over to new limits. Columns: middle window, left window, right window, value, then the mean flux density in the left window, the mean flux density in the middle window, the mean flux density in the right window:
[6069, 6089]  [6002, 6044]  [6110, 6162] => -1.0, 27.3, 29.3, 28.5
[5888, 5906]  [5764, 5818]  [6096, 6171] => 9.2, 28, 13.6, 27.7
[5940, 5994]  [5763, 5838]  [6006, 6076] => 6.6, 28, 24.7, 28.2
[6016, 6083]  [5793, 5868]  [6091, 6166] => -0.9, 27.3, 28.5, 28.3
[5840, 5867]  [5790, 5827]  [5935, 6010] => 1.9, 28.4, 25.7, 25.2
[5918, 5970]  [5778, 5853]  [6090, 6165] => 7.9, 28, 23.9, 28.5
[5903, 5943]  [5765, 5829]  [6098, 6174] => 7.1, 28.1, 22.9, 27.5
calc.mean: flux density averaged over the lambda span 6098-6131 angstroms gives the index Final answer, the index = 28.4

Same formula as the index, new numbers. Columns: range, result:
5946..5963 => 23.6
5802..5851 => 28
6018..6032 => 27.4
